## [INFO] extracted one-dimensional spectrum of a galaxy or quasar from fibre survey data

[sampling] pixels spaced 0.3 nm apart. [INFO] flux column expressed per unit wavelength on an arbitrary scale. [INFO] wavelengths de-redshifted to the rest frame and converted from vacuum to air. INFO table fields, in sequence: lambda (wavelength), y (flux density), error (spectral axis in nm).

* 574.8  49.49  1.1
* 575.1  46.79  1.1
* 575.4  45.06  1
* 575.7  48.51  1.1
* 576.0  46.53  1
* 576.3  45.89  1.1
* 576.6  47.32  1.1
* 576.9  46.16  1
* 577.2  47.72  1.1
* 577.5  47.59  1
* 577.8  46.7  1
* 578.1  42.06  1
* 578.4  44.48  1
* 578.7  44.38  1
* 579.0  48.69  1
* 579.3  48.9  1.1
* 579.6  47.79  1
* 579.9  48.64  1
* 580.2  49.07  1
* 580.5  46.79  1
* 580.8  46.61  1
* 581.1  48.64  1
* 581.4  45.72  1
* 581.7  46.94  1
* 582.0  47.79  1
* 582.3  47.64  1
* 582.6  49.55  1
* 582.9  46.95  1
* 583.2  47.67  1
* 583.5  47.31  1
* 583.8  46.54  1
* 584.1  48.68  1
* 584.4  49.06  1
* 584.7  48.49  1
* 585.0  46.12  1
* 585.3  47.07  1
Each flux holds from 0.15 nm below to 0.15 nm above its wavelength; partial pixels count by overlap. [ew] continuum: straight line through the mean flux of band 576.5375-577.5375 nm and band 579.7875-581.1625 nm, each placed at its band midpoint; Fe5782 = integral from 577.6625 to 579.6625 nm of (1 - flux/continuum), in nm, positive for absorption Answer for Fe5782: 0.060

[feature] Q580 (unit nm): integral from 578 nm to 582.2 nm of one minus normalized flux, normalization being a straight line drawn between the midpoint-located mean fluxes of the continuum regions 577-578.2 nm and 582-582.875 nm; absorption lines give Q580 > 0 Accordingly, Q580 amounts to 0.03 nm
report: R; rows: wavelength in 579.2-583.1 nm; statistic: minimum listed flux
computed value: 45.72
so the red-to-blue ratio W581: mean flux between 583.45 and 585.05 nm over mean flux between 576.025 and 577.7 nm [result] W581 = 1.0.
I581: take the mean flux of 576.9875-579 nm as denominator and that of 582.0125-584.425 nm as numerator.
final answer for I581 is 1.0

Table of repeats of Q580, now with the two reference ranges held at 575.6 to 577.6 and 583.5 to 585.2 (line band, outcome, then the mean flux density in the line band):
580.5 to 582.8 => 0.00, 47.5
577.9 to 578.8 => 0.07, 43.8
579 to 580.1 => -0.03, 48.5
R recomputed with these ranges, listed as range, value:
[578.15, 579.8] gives 44.38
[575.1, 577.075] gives 45.06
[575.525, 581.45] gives 42.06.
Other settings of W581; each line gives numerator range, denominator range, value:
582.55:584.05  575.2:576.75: 1.02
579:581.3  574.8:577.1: 1.03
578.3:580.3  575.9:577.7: 1.01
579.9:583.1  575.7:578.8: 1.03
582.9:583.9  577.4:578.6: 1.05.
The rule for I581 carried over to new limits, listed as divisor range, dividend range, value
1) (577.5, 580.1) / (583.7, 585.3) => 1.03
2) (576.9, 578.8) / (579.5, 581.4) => 1.05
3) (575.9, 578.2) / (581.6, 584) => 1.03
